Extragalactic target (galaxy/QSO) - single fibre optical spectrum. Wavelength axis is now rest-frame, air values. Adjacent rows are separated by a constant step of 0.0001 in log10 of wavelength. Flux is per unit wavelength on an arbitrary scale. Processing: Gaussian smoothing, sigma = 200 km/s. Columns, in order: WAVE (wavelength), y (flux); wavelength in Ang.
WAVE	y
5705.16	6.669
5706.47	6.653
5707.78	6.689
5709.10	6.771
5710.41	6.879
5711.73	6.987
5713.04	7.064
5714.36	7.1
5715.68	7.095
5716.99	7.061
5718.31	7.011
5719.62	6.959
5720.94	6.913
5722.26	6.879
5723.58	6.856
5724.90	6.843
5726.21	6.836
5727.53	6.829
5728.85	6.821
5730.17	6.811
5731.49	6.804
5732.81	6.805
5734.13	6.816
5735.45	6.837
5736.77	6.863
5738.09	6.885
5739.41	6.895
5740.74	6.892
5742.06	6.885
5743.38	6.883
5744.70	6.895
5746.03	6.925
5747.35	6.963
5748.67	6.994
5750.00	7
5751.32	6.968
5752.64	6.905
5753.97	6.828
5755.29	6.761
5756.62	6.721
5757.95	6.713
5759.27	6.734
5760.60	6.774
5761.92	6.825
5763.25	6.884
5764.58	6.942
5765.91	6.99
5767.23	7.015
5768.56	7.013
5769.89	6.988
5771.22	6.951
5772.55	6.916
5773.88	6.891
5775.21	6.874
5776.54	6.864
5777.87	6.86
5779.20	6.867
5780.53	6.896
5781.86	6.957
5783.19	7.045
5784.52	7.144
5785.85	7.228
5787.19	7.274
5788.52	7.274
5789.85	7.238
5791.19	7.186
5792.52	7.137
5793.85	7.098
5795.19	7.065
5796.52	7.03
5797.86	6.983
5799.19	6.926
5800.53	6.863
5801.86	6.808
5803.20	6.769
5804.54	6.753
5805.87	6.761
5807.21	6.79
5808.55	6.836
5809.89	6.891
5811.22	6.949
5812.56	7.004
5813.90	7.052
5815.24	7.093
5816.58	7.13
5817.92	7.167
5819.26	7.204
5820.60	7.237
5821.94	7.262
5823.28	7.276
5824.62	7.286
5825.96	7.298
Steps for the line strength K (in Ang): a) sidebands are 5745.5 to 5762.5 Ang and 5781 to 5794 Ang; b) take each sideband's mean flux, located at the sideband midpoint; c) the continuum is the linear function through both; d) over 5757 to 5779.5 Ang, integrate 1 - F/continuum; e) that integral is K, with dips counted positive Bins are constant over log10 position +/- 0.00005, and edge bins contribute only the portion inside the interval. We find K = 0.3 Ang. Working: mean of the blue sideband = 6.86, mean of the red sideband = 7.16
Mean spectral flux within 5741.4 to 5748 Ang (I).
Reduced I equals 6.91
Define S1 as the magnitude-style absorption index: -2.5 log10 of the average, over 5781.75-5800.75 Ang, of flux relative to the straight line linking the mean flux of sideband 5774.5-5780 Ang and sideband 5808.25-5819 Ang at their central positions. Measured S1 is -0.03 mag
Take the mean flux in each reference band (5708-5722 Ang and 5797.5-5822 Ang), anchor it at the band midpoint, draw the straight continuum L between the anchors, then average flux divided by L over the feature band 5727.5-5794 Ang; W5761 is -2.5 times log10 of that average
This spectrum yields 0.01 mag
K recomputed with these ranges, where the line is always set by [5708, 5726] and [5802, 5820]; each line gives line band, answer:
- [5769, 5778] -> 0.05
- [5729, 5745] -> 0.21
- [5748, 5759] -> 0.14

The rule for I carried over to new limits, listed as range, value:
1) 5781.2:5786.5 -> 7.1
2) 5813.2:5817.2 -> 7.08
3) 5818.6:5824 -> 7.25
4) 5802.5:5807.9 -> 6.76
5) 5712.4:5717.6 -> 7.08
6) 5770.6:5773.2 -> 6.93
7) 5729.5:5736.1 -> 6.81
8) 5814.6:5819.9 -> 7.15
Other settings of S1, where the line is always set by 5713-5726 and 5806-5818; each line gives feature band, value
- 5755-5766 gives 0.026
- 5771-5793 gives -0.011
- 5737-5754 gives 0.008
